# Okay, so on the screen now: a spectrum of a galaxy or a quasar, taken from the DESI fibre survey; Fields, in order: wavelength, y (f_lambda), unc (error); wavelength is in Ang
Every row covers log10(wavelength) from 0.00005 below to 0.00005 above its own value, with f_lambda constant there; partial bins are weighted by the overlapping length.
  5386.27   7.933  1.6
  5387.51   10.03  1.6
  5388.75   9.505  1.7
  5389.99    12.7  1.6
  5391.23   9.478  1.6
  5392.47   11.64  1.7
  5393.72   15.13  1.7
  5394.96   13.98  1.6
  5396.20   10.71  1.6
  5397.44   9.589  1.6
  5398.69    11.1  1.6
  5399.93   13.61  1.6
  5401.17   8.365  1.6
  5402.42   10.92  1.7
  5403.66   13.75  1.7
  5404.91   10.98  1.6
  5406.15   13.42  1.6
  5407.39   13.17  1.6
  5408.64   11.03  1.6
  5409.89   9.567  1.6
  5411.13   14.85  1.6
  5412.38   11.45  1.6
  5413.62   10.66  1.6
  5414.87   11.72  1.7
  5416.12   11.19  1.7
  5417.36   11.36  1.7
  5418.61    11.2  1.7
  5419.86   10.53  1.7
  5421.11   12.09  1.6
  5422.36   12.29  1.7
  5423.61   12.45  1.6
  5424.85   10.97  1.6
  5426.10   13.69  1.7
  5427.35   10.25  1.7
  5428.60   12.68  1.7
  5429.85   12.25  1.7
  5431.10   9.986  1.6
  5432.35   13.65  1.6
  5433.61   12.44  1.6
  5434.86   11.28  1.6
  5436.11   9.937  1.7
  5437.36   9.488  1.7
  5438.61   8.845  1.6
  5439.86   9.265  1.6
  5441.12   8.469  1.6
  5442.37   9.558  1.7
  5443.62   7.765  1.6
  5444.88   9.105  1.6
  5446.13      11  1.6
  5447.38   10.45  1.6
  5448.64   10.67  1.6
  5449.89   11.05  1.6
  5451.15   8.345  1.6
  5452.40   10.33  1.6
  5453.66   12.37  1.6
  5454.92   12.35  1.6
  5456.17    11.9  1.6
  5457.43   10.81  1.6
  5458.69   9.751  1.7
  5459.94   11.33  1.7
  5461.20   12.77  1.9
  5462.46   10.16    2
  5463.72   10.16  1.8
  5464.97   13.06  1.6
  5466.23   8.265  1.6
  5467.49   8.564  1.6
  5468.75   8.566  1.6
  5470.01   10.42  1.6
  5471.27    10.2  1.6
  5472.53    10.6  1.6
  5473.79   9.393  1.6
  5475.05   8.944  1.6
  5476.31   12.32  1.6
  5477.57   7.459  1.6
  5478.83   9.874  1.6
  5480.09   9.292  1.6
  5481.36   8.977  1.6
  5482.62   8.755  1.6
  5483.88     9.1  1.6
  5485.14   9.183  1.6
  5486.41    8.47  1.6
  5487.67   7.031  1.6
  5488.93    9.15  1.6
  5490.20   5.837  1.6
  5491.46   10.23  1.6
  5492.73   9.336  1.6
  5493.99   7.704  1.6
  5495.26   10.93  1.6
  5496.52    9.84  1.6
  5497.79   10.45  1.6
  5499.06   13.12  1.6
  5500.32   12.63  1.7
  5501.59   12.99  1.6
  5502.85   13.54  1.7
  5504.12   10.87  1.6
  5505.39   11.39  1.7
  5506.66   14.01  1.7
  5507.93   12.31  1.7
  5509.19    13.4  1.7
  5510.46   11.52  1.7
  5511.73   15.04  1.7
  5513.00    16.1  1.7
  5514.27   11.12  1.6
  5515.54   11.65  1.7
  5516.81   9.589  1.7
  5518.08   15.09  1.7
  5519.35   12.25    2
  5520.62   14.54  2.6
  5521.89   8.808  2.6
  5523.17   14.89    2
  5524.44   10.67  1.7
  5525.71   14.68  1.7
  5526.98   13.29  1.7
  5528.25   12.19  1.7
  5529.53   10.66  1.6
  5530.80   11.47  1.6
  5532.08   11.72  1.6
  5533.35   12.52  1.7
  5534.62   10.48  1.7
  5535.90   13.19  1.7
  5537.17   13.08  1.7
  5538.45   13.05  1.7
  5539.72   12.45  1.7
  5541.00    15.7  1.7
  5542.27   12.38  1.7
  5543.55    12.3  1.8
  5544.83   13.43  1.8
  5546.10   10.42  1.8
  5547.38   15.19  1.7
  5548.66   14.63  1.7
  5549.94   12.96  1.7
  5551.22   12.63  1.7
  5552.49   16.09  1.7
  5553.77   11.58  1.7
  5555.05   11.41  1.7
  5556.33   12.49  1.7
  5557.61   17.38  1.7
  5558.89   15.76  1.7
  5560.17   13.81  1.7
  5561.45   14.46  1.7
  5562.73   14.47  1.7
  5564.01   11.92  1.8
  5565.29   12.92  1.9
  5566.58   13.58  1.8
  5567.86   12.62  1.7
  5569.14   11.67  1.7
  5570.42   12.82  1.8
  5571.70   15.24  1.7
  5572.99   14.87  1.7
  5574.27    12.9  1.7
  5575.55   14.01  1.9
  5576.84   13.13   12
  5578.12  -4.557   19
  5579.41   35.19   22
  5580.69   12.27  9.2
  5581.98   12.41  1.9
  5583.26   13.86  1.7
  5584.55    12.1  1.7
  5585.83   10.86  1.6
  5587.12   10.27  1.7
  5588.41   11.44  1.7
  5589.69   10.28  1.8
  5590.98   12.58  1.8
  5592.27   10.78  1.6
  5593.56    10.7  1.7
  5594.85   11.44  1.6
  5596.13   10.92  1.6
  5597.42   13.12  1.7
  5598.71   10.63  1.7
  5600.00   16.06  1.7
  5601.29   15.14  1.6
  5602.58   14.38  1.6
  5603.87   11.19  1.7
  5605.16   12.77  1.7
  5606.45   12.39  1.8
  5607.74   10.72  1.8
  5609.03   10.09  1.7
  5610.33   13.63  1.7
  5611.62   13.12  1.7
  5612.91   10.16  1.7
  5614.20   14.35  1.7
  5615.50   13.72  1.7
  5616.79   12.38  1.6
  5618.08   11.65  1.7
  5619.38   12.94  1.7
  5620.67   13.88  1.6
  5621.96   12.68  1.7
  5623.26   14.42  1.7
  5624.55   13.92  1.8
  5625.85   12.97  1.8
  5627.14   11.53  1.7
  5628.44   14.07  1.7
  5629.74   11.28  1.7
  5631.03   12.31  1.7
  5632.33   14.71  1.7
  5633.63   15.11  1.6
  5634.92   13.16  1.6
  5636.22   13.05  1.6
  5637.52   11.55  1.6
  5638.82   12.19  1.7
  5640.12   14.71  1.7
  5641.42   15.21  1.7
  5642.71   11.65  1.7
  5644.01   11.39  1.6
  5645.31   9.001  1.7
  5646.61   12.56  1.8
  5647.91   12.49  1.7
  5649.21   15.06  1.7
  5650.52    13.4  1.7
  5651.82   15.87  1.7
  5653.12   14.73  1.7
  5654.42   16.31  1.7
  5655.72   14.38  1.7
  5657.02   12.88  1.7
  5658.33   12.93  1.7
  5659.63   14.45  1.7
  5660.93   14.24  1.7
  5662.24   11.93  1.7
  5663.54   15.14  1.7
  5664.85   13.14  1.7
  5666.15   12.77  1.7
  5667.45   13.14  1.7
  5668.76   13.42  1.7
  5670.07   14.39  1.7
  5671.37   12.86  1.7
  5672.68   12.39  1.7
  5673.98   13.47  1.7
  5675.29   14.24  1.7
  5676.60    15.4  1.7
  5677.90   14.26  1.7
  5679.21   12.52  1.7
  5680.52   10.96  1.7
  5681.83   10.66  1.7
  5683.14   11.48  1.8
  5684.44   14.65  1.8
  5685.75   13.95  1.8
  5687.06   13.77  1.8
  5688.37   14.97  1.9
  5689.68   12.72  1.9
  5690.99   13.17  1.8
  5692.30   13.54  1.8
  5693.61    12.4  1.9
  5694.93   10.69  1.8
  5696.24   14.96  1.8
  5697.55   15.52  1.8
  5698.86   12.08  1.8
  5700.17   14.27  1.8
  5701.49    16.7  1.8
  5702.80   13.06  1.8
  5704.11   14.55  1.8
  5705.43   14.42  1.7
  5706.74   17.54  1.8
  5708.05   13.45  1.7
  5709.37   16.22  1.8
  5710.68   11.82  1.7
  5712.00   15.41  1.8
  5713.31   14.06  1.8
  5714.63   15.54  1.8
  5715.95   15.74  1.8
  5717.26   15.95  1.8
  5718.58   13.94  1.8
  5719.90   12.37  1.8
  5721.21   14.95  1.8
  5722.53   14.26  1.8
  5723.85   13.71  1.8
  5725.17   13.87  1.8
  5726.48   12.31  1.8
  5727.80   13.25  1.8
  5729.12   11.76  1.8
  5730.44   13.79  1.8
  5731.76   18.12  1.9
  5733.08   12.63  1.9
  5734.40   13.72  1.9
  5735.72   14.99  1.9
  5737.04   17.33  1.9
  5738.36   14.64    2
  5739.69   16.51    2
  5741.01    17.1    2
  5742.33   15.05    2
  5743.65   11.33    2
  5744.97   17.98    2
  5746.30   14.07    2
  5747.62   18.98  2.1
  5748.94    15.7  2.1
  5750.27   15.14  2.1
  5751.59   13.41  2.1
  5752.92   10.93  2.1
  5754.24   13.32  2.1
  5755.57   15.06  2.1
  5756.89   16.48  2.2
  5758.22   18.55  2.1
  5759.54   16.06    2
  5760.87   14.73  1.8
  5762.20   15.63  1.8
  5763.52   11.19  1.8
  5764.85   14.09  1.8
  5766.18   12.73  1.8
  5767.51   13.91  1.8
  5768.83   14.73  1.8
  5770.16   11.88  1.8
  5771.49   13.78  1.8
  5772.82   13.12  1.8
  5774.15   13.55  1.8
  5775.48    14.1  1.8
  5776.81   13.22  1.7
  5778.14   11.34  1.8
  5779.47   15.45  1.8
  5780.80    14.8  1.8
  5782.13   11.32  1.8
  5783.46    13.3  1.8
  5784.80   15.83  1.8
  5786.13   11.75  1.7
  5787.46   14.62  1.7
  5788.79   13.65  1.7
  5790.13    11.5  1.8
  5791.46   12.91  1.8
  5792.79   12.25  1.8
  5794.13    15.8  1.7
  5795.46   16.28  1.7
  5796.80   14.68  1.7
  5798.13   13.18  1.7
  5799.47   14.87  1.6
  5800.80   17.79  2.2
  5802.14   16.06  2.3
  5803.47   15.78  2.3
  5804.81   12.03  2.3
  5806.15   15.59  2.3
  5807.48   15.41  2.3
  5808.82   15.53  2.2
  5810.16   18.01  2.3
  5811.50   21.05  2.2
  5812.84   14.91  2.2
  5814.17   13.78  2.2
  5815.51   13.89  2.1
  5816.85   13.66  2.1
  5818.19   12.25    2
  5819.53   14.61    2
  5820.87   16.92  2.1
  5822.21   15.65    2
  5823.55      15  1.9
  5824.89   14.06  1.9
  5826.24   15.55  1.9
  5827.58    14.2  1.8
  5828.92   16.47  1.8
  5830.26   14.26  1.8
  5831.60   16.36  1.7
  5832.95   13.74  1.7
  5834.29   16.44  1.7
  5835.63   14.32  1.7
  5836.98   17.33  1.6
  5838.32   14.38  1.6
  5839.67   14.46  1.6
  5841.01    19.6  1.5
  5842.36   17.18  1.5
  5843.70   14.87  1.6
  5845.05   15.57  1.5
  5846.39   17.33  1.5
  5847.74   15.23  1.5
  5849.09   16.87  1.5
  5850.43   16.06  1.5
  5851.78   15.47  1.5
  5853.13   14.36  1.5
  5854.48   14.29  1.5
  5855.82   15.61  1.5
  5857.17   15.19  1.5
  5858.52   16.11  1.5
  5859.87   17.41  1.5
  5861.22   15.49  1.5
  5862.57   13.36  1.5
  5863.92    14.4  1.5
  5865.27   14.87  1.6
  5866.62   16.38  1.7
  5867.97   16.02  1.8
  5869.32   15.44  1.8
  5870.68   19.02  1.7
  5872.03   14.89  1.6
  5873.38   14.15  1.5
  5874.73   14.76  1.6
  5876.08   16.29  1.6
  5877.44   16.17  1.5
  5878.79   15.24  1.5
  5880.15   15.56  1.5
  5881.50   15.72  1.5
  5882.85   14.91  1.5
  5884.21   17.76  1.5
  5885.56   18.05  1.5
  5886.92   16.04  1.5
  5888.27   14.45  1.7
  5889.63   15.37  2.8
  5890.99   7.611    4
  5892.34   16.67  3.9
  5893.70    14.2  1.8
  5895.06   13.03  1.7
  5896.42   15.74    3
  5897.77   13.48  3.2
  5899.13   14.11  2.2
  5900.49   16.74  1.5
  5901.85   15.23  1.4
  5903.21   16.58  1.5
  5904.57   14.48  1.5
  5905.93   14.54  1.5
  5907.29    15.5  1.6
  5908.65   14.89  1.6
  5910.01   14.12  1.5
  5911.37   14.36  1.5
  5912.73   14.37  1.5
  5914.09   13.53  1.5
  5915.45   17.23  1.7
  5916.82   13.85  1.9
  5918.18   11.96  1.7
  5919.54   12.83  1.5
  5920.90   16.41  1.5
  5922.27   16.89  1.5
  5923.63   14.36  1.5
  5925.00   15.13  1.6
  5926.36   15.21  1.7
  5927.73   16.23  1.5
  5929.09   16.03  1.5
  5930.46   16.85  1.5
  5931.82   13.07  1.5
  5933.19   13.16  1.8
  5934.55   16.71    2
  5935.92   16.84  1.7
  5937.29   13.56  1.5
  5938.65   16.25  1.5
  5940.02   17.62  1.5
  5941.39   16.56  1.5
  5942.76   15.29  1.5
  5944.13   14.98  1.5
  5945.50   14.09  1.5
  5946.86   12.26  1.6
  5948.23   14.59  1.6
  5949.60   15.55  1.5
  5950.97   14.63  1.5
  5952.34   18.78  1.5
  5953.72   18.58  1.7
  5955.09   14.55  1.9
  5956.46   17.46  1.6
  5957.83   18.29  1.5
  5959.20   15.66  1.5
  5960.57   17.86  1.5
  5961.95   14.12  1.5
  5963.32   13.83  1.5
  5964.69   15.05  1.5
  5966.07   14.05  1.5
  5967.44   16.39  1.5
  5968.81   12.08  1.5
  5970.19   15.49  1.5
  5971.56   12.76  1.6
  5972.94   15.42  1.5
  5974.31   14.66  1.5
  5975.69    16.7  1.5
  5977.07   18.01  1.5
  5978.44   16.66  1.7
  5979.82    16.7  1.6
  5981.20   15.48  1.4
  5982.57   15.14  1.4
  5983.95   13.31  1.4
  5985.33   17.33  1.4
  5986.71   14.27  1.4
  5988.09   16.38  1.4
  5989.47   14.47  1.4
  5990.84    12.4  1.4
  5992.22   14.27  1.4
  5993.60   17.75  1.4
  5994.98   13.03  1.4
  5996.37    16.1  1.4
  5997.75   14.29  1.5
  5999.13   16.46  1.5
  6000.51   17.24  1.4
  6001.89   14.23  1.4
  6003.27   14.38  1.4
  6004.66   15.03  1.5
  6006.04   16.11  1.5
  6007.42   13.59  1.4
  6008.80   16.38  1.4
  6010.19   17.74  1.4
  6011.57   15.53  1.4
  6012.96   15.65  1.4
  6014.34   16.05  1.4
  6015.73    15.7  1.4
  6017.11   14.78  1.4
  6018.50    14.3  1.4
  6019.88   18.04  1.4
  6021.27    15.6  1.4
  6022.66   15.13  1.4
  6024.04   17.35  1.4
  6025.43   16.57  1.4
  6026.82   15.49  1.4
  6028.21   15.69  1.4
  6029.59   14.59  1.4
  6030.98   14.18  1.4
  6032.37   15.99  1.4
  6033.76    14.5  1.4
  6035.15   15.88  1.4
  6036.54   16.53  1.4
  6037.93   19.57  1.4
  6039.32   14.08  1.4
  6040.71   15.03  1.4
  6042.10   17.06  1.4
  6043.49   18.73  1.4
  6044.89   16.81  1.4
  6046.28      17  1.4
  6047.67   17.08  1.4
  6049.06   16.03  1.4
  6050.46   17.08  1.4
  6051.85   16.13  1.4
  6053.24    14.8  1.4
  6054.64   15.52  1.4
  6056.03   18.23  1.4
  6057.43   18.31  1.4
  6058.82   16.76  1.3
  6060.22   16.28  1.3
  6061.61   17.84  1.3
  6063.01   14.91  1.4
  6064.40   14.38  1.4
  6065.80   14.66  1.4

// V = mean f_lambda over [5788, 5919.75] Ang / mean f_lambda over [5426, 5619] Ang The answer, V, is 1.3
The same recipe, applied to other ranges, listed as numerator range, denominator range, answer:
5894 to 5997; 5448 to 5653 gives 1.25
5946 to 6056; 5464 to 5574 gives 1.32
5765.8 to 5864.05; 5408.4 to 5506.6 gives 1.41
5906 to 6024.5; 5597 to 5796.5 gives 1.12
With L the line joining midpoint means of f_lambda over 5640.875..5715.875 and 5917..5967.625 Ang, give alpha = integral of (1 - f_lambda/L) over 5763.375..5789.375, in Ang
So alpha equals 1.6 Ang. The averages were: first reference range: 13.7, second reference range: 15.4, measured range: 13.5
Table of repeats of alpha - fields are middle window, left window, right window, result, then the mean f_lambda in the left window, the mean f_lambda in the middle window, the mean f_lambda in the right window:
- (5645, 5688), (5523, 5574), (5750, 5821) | 0.9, 13.2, 13.5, 14.4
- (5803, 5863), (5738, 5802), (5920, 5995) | -3.0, 14.3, 15.5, 15.5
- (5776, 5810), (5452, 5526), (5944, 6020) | -1.4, 10.9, 14.3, 15.4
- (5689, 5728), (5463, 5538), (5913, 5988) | -3.1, 11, 14.1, 15.4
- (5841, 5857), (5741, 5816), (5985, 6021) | -1.1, 14.5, 15.9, 15.4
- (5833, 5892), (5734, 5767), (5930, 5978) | -1.2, 15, 15.6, 15.5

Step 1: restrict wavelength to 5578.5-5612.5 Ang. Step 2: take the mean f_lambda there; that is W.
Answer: 12.9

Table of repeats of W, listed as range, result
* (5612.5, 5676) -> 13.3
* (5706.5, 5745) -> 14.6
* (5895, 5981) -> 15.3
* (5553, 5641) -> 12.9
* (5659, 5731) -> 13.8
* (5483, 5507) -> 10.2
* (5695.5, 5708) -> 14.7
